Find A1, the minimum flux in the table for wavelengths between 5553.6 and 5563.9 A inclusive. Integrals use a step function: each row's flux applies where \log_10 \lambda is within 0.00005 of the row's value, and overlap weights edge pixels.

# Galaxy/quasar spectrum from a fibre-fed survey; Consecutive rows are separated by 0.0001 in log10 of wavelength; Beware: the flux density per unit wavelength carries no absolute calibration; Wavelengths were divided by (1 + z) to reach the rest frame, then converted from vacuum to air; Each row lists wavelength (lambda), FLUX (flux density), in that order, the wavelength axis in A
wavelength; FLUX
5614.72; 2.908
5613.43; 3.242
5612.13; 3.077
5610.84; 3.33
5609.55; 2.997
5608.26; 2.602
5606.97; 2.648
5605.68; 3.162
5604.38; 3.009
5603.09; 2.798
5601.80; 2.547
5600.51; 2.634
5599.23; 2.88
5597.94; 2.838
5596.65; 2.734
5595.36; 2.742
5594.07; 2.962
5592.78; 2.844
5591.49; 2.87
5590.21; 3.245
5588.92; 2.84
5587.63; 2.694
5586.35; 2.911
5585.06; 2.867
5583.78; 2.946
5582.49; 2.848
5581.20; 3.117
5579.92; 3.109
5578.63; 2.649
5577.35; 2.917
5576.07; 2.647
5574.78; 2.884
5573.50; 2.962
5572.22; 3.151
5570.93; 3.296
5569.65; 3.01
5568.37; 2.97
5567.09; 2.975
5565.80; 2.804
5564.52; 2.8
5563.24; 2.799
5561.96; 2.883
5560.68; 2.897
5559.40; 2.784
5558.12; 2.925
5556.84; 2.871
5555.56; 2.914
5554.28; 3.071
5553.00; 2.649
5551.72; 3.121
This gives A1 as 2.784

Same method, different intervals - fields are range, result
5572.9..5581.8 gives 2.647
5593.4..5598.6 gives 2.734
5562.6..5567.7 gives 2.799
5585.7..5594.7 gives 2.694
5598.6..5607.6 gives 2.547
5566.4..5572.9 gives 2.97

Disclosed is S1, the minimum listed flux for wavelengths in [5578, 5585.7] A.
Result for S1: 2.649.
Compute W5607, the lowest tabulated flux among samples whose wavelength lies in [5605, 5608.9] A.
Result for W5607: 2.602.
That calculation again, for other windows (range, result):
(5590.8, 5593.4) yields 2.844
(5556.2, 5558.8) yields 2.871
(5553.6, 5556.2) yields 2.914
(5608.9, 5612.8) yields 2.997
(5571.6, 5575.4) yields 2.884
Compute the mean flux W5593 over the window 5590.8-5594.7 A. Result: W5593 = 2.9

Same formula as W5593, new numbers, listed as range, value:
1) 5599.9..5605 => 2.75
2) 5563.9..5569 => 2.88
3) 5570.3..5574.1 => 3.13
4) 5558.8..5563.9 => 2.84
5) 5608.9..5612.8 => 3.13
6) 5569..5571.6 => 3.15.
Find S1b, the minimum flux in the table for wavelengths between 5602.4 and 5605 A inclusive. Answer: 2.798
